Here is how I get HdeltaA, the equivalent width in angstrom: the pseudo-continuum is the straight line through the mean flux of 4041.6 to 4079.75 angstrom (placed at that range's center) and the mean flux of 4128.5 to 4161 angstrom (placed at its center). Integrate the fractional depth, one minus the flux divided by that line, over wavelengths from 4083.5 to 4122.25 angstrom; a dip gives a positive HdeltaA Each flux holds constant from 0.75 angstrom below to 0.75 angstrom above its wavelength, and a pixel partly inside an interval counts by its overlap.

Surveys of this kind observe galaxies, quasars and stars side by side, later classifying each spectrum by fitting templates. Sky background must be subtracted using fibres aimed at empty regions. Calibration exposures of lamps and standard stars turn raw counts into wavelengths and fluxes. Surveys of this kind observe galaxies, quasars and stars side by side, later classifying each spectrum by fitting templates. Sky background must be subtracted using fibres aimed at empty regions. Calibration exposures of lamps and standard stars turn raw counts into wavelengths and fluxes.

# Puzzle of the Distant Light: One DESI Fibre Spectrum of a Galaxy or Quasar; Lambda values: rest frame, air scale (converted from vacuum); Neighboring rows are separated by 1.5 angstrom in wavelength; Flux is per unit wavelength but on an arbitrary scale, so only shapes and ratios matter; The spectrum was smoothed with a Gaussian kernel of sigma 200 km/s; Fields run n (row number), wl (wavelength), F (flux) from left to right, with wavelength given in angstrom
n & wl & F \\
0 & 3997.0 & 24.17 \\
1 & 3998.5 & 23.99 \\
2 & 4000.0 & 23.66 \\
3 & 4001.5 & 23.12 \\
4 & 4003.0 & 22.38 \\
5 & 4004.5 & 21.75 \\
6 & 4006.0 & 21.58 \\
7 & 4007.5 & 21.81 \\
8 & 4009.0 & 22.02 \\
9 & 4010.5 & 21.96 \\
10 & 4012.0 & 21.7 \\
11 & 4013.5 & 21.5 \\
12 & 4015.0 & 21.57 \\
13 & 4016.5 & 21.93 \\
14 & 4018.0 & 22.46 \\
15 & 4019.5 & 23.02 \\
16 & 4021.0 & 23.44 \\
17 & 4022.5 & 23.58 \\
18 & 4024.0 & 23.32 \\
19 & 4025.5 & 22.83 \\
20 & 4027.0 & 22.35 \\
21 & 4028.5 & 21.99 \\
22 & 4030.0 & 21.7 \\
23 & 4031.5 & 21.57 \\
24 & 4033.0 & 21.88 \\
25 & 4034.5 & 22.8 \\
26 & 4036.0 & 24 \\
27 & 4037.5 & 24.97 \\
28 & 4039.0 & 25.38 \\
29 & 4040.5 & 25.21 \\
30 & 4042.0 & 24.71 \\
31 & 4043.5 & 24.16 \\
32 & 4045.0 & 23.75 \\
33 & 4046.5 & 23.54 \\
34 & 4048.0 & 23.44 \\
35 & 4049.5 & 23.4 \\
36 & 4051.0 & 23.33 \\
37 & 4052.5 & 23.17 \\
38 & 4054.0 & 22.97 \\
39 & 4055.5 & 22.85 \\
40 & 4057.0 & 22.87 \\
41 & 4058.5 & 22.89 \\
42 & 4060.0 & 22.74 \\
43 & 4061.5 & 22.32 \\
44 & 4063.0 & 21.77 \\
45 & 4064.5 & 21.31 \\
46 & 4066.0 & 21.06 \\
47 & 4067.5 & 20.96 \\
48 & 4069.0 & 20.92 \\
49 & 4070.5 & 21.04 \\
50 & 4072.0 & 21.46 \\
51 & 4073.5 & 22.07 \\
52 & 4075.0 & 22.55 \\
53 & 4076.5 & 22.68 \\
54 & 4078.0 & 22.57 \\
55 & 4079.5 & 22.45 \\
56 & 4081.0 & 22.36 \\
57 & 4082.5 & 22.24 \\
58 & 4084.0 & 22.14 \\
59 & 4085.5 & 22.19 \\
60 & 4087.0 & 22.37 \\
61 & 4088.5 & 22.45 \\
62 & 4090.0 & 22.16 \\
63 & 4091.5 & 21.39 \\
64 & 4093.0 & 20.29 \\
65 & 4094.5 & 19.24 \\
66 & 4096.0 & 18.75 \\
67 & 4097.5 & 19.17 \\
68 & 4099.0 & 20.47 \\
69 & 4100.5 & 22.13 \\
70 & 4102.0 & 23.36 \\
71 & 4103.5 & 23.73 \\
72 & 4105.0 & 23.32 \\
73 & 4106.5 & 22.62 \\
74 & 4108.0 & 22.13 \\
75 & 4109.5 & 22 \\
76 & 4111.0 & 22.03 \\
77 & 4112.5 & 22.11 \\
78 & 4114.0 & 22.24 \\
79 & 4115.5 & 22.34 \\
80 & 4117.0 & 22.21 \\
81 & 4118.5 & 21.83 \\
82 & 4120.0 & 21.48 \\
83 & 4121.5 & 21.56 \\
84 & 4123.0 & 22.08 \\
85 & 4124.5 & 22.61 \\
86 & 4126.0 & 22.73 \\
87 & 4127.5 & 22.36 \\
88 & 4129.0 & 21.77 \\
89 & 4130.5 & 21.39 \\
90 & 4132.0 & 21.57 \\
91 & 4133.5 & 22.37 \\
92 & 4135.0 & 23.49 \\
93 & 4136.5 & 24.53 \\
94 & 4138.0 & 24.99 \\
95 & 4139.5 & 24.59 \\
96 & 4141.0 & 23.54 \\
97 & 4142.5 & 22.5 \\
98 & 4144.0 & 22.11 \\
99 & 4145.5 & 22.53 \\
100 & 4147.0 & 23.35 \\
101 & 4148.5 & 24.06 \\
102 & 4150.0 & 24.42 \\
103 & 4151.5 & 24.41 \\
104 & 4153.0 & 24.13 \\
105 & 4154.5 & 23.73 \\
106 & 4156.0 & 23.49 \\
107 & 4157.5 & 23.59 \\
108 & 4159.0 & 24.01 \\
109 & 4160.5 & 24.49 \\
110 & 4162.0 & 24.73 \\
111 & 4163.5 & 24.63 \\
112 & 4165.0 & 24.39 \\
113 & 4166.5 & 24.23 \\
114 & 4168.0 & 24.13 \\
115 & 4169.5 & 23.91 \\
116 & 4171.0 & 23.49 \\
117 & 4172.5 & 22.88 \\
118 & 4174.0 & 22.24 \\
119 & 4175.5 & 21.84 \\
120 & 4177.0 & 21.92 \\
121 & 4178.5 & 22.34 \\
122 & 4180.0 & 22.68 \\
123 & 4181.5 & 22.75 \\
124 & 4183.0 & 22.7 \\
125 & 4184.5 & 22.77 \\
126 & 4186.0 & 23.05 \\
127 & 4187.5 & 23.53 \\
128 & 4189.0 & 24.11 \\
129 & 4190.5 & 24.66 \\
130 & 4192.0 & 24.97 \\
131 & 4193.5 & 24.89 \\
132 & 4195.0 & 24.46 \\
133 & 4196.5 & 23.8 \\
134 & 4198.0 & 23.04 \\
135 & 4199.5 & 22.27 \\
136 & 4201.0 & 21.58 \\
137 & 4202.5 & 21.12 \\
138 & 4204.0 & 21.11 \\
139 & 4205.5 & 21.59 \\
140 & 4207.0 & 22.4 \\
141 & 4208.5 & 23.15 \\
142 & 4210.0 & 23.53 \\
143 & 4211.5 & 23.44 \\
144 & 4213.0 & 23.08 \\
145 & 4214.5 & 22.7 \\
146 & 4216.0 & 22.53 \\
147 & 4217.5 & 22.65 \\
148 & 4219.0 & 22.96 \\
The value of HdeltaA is 2.1 angstrom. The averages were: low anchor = 22.6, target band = 21.8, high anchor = 23.4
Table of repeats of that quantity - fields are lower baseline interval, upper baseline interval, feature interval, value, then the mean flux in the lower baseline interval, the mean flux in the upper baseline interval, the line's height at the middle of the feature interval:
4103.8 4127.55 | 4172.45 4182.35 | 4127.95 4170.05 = -2.4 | 22.3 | 22.3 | 22.3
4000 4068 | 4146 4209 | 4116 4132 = 0.8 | 22.8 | 23.4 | 23.1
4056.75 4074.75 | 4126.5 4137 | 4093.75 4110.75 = 0.5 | 21.8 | 22.5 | 22.2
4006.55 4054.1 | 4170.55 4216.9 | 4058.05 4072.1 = 0.8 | 23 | 22.9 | 23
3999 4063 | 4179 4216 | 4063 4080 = 0.9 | 22.9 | 23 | 22.9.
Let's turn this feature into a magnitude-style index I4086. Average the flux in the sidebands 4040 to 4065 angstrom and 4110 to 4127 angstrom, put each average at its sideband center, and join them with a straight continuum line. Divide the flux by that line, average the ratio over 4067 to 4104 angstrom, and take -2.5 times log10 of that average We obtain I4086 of 0.05 mag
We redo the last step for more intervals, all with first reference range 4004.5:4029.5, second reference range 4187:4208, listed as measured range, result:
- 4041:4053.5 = -0.06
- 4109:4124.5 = 0.04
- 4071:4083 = 0.01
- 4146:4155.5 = -0.05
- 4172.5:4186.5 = 0.03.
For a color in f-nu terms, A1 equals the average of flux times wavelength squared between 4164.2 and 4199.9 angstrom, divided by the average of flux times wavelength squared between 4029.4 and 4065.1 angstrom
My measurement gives 1.08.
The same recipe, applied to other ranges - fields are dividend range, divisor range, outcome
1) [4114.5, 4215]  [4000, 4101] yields 1.09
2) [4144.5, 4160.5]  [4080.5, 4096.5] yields 1.14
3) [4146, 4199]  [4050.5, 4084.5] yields 1.12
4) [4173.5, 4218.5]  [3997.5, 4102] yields 1.10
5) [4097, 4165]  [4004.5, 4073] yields 1.06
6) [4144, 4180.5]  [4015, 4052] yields 1.08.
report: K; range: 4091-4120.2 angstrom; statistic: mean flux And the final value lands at 21.6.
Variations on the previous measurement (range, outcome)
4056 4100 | 21.6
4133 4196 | 23.6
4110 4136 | 22.1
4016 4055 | 23.3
